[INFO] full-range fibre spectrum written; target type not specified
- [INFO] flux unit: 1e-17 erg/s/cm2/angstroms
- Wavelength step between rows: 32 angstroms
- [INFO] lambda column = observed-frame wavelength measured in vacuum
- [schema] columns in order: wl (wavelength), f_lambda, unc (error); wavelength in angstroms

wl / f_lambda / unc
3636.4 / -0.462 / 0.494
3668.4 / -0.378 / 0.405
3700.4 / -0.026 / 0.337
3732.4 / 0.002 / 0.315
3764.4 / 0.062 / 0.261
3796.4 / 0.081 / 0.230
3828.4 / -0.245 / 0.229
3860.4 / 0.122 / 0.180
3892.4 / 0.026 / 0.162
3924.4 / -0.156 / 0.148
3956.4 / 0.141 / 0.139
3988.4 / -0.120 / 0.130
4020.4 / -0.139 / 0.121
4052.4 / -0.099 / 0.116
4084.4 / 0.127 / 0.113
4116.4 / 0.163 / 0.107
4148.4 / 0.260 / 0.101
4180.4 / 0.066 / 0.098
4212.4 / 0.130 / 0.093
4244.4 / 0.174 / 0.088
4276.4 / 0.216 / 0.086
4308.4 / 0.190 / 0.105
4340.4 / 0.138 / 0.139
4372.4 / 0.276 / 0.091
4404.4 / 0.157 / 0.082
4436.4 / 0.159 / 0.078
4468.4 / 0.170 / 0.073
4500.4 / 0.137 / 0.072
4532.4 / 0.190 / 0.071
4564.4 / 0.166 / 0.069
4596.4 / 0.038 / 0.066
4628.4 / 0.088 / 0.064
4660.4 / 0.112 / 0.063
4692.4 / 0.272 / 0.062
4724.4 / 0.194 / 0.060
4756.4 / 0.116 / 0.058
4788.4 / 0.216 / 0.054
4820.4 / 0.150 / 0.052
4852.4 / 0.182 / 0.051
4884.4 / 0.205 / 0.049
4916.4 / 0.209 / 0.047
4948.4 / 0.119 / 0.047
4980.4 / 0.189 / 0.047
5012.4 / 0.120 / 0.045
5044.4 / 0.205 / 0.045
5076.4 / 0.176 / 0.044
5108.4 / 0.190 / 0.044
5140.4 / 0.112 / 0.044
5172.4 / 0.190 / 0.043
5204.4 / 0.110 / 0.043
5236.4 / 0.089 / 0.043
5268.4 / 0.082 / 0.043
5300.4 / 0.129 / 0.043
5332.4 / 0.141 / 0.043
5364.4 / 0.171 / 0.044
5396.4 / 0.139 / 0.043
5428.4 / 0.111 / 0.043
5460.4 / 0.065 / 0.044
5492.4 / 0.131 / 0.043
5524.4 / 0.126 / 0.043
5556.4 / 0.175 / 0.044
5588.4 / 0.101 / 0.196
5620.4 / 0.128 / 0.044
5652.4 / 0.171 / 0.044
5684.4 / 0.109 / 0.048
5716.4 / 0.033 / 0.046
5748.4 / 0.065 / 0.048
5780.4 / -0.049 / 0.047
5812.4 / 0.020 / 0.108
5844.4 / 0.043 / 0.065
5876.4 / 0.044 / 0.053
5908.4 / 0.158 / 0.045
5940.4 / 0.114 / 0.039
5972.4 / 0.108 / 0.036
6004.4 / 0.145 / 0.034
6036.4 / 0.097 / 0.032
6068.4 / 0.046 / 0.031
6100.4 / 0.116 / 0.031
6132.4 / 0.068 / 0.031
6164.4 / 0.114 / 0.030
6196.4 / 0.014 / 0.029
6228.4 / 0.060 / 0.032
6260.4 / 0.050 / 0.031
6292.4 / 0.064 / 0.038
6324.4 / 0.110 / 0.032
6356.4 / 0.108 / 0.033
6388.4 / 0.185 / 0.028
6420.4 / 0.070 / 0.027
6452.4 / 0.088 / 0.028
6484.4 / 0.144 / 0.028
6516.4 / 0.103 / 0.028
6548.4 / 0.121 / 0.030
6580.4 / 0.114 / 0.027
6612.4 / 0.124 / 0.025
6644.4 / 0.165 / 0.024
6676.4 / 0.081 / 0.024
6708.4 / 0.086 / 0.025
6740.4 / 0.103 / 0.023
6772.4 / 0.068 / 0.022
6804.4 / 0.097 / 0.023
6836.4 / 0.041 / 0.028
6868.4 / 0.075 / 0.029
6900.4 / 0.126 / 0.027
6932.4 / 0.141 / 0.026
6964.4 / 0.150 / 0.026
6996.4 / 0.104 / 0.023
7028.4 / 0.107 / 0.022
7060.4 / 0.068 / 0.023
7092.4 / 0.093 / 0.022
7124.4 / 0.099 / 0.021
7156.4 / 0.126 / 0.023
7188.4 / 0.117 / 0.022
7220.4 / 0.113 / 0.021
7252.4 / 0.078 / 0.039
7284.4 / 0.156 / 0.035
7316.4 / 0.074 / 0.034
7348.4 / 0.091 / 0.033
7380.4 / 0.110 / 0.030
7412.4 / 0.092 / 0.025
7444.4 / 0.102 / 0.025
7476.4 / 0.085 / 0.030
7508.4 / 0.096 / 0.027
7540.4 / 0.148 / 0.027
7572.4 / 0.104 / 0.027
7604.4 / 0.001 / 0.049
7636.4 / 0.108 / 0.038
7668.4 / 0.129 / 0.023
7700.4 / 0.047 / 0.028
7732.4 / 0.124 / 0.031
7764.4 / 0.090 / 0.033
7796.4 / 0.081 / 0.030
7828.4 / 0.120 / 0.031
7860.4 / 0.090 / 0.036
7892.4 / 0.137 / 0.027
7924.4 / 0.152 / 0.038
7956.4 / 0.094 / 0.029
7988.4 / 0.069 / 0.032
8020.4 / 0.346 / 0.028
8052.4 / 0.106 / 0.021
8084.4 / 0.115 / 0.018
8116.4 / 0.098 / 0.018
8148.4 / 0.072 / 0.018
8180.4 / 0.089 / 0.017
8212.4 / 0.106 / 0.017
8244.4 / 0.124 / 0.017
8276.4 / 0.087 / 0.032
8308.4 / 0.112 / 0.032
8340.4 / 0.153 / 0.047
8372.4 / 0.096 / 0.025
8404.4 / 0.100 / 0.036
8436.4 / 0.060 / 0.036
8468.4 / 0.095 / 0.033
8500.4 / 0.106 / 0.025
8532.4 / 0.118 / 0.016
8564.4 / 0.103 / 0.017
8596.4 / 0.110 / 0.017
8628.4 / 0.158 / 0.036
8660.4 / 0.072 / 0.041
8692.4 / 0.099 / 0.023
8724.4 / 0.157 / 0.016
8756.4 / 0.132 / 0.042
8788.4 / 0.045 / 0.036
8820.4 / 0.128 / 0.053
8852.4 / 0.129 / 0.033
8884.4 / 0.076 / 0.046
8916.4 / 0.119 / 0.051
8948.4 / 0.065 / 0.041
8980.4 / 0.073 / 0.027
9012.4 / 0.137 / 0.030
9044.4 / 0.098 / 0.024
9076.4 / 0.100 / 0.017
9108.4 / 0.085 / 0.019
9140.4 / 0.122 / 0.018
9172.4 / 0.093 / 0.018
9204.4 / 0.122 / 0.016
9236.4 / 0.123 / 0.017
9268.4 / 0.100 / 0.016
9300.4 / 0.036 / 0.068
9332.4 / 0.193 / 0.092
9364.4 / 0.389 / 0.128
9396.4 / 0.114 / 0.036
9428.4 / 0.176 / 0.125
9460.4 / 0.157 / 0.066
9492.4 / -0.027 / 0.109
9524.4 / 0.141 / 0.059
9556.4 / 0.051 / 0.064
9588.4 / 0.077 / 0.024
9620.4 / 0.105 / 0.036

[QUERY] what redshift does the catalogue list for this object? 1.15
